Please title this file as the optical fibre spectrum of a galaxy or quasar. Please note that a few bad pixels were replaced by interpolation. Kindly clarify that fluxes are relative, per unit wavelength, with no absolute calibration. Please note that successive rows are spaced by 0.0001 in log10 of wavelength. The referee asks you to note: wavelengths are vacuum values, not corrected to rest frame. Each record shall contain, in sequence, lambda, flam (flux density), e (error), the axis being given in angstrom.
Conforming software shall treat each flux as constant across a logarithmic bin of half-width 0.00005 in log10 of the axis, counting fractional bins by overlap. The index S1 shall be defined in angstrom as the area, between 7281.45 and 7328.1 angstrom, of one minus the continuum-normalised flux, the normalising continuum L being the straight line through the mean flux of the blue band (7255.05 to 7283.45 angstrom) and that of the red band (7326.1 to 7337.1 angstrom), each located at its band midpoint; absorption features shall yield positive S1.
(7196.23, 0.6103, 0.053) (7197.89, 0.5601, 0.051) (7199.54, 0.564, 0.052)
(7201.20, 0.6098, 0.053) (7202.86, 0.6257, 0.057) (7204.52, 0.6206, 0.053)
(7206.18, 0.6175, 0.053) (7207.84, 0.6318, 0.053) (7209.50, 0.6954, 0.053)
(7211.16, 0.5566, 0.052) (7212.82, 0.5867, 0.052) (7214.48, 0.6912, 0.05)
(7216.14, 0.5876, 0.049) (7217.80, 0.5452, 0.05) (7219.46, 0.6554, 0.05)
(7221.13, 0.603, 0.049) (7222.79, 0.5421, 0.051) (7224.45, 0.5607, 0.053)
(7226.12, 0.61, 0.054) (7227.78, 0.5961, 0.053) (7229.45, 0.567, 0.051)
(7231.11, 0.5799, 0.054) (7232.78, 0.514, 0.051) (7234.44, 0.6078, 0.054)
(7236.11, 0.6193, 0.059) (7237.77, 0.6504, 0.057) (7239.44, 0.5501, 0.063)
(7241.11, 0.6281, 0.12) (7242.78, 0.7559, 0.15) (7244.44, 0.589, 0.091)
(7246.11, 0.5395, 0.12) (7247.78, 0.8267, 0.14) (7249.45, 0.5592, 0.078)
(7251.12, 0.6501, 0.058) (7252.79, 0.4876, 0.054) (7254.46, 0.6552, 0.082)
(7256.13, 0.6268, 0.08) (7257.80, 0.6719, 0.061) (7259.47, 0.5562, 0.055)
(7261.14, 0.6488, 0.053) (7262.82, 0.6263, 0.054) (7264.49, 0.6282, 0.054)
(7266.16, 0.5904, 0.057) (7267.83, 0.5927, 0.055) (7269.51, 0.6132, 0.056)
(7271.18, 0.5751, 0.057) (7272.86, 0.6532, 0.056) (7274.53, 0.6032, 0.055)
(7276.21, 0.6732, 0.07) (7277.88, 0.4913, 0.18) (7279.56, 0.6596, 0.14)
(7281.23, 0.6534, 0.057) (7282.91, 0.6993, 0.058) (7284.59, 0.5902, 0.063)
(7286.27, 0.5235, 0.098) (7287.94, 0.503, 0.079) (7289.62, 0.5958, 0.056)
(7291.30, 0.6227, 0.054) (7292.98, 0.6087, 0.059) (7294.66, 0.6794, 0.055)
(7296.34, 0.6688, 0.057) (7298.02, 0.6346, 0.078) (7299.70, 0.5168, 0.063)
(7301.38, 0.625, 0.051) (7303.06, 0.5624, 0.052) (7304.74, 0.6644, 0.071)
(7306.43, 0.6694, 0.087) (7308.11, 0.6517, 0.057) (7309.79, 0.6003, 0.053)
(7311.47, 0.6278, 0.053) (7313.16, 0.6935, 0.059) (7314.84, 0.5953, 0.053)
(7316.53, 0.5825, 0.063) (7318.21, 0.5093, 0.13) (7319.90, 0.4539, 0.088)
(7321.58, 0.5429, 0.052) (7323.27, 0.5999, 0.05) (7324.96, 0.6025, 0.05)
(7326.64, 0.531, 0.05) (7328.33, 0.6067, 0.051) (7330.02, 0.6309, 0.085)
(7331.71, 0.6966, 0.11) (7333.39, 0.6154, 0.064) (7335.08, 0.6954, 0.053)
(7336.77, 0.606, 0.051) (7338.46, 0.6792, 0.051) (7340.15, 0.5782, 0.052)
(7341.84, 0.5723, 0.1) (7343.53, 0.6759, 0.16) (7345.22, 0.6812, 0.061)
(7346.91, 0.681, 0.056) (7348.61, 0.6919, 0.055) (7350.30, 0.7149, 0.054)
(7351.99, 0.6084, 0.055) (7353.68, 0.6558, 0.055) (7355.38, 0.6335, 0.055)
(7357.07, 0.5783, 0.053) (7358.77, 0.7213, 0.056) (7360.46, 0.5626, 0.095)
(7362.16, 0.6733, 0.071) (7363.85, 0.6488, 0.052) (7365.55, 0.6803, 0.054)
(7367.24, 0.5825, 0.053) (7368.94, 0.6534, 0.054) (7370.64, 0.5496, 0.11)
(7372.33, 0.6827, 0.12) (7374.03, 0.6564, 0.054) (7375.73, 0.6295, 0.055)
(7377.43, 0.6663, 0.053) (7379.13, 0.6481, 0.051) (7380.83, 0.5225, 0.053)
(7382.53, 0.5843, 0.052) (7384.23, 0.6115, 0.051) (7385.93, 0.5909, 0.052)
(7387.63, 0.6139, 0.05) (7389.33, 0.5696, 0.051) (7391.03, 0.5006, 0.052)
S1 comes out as 2.0 angstrom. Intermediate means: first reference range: 0.621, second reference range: 0.63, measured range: 0.599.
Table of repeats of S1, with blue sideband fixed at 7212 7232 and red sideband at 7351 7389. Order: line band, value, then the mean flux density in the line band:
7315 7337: 0.9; 0.59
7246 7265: -0.8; 0.626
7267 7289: 0.1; 0.602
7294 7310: -0.5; 0.628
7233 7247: -0.4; 0.614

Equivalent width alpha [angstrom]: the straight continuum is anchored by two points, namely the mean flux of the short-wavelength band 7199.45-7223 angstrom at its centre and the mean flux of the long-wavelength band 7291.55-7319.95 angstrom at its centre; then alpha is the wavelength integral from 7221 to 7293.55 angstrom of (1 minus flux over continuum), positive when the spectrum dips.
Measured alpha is 0.66 angstrom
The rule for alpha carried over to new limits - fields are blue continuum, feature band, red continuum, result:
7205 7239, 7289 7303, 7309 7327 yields -0.8 angstrom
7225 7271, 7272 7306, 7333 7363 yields 0.7 angstrom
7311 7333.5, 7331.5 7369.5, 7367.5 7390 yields -2.8 angstrom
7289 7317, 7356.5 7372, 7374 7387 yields -0.4 angstrom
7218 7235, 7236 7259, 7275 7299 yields -1.4 angstrom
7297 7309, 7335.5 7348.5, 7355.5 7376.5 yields -0.3 angstrom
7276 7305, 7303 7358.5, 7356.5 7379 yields 0.1 angstrom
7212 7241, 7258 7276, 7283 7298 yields -0.4 angstrom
